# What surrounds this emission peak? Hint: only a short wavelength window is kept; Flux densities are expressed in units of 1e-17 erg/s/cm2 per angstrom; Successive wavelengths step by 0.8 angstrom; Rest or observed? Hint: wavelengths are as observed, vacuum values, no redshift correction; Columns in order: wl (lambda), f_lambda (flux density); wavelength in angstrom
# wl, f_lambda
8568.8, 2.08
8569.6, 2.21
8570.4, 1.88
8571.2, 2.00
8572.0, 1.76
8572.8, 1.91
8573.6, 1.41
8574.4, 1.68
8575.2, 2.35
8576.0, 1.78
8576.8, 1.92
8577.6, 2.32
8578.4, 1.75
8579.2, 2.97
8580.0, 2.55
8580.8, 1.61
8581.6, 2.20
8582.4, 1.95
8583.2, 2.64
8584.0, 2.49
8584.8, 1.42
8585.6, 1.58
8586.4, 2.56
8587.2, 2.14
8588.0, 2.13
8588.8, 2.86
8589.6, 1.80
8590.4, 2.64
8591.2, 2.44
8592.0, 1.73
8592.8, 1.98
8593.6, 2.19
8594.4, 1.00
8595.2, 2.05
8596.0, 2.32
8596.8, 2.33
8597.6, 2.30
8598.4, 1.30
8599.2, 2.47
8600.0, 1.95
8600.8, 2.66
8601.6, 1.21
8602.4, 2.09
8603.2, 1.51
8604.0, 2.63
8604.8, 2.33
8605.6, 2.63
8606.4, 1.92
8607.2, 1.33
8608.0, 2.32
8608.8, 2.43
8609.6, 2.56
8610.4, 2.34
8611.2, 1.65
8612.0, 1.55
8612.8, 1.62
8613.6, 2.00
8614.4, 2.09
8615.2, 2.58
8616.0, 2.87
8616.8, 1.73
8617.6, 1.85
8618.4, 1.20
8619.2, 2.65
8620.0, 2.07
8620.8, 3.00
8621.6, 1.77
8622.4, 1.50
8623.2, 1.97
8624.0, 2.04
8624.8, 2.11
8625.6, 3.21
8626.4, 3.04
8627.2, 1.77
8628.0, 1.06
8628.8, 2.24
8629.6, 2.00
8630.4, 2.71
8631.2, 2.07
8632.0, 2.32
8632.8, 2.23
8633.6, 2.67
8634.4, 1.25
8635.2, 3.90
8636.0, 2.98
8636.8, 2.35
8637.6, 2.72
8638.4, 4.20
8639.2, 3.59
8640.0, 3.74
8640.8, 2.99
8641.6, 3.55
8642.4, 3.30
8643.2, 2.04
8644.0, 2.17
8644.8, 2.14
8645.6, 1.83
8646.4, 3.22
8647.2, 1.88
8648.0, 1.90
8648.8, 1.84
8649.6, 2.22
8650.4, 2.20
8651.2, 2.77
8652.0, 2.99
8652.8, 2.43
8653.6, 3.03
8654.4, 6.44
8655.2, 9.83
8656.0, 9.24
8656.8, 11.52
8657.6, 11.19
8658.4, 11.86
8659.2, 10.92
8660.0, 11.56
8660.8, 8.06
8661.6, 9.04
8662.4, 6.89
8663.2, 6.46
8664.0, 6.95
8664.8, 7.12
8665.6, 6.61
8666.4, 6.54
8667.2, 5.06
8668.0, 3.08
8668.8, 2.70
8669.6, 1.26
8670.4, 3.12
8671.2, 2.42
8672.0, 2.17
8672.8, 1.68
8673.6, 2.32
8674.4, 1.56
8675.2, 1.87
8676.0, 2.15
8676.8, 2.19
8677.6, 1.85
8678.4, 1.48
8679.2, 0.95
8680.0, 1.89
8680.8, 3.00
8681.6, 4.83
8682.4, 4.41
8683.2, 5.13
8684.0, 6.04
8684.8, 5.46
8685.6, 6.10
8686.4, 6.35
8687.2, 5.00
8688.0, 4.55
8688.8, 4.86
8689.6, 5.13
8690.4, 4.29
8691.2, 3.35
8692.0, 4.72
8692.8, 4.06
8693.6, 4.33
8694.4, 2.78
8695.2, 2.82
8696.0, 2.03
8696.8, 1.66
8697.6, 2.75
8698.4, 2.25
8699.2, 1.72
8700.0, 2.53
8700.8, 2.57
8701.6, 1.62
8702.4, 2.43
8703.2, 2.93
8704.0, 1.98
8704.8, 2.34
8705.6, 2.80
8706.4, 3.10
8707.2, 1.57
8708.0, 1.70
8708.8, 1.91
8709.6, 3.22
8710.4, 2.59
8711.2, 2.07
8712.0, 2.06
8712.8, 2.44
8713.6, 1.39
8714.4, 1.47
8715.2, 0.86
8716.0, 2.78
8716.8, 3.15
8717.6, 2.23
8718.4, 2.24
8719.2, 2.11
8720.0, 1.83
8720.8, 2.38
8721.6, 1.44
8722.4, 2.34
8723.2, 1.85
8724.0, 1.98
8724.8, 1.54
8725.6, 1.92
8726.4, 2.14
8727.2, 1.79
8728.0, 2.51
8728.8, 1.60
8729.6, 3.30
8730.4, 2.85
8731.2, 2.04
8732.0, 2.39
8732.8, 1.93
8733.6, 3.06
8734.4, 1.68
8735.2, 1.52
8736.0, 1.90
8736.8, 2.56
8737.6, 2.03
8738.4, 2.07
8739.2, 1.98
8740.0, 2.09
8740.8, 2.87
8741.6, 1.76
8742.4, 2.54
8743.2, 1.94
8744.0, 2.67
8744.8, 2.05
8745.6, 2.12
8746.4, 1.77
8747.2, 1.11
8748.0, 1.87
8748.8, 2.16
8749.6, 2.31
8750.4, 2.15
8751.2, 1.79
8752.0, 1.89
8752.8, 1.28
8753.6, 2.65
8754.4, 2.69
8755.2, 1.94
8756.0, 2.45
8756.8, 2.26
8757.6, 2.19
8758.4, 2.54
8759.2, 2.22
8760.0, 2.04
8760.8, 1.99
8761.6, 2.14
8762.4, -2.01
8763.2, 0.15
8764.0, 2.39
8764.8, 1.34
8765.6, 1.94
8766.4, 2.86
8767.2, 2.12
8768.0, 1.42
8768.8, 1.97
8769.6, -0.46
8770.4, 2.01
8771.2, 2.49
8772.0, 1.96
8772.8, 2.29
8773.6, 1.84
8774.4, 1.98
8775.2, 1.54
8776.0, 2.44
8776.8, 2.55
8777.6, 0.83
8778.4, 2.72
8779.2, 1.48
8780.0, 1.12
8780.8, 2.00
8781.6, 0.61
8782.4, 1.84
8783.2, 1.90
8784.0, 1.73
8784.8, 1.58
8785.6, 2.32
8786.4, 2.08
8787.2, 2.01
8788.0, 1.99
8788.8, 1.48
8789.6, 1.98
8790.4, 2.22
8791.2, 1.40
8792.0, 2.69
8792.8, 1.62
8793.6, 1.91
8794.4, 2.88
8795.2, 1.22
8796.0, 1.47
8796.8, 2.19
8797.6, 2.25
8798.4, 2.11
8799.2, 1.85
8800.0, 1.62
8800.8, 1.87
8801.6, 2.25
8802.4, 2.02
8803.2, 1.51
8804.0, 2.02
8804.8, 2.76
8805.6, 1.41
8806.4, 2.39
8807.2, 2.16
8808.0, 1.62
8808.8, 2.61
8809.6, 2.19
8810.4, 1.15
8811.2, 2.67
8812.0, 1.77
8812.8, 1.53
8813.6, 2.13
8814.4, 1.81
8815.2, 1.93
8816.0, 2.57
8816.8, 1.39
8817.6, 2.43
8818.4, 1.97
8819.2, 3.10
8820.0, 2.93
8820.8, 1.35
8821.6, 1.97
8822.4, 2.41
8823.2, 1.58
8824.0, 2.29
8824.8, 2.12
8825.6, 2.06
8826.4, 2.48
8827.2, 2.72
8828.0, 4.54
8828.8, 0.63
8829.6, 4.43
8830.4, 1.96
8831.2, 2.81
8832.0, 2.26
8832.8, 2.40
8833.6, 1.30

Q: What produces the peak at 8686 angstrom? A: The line [N II]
